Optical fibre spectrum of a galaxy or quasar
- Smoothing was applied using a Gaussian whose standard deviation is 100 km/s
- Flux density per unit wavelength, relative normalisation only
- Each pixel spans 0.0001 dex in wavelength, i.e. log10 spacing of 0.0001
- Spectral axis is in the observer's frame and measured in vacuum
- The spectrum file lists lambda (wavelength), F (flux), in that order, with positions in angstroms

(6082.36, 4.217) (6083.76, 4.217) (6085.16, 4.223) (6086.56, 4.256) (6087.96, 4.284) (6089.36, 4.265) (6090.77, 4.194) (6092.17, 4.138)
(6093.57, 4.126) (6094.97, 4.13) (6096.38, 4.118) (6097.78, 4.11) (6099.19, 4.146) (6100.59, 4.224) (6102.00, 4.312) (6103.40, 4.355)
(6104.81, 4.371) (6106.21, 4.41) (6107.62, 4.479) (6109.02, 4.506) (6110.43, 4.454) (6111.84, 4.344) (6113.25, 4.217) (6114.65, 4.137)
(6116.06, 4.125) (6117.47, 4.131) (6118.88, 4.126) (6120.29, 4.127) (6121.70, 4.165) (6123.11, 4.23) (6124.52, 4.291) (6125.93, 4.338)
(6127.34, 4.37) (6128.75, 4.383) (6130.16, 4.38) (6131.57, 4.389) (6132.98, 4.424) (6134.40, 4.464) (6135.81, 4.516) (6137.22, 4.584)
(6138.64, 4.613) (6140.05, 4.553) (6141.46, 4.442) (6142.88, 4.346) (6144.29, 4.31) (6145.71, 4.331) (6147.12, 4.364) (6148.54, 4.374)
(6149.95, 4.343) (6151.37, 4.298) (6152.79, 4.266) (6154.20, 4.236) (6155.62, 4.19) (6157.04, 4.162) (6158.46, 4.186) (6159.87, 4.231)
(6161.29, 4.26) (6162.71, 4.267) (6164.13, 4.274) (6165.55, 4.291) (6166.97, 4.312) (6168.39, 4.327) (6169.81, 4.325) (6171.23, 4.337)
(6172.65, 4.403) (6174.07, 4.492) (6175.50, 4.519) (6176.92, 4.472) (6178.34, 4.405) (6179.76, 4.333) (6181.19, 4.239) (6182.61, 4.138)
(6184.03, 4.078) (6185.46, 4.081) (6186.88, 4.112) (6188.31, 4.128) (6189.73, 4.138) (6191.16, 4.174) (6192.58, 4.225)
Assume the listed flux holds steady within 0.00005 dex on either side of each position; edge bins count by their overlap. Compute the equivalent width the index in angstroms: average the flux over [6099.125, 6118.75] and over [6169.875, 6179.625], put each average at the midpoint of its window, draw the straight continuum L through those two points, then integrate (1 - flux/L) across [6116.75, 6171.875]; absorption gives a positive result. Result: 0.6 angstroms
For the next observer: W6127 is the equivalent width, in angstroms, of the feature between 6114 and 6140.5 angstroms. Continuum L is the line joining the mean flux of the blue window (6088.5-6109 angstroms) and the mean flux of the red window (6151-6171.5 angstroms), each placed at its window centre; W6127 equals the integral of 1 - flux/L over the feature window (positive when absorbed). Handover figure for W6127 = -0.47 angstroms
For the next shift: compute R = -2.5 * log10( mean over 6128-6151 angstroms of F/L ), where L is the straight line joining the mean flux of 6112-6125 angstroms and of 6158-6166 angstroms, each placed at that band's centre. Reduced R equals -0.05 mag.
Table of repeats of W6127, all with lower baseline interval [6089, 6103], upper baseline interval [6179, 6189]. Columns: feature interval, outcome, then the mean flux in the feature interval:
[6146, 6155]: -0.3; 4.31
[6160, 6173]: -0.4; 4.3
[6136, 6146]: -0.7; 4.46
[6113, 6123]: 0.1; 4.15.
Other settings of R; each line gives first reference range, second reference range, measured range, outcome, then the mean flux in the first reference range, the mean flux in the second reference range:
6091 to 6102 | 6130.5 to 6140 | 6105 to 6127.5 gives 0.01 mag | 4.15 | 4.5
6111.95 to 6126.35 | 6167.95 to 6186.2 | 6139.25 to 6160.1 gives -0.01 mag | 4.19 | 4.32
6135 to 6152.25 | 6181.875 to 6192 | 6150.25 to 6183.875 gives -0.01 mag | 4.42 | 4.13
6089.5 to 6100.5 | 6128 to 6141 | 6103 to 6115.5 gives -0.02 mag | 4.15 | 4.48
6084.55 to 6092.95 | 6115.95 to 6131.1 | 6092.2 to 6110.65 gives -0.01 mag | 4.23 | 4.25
